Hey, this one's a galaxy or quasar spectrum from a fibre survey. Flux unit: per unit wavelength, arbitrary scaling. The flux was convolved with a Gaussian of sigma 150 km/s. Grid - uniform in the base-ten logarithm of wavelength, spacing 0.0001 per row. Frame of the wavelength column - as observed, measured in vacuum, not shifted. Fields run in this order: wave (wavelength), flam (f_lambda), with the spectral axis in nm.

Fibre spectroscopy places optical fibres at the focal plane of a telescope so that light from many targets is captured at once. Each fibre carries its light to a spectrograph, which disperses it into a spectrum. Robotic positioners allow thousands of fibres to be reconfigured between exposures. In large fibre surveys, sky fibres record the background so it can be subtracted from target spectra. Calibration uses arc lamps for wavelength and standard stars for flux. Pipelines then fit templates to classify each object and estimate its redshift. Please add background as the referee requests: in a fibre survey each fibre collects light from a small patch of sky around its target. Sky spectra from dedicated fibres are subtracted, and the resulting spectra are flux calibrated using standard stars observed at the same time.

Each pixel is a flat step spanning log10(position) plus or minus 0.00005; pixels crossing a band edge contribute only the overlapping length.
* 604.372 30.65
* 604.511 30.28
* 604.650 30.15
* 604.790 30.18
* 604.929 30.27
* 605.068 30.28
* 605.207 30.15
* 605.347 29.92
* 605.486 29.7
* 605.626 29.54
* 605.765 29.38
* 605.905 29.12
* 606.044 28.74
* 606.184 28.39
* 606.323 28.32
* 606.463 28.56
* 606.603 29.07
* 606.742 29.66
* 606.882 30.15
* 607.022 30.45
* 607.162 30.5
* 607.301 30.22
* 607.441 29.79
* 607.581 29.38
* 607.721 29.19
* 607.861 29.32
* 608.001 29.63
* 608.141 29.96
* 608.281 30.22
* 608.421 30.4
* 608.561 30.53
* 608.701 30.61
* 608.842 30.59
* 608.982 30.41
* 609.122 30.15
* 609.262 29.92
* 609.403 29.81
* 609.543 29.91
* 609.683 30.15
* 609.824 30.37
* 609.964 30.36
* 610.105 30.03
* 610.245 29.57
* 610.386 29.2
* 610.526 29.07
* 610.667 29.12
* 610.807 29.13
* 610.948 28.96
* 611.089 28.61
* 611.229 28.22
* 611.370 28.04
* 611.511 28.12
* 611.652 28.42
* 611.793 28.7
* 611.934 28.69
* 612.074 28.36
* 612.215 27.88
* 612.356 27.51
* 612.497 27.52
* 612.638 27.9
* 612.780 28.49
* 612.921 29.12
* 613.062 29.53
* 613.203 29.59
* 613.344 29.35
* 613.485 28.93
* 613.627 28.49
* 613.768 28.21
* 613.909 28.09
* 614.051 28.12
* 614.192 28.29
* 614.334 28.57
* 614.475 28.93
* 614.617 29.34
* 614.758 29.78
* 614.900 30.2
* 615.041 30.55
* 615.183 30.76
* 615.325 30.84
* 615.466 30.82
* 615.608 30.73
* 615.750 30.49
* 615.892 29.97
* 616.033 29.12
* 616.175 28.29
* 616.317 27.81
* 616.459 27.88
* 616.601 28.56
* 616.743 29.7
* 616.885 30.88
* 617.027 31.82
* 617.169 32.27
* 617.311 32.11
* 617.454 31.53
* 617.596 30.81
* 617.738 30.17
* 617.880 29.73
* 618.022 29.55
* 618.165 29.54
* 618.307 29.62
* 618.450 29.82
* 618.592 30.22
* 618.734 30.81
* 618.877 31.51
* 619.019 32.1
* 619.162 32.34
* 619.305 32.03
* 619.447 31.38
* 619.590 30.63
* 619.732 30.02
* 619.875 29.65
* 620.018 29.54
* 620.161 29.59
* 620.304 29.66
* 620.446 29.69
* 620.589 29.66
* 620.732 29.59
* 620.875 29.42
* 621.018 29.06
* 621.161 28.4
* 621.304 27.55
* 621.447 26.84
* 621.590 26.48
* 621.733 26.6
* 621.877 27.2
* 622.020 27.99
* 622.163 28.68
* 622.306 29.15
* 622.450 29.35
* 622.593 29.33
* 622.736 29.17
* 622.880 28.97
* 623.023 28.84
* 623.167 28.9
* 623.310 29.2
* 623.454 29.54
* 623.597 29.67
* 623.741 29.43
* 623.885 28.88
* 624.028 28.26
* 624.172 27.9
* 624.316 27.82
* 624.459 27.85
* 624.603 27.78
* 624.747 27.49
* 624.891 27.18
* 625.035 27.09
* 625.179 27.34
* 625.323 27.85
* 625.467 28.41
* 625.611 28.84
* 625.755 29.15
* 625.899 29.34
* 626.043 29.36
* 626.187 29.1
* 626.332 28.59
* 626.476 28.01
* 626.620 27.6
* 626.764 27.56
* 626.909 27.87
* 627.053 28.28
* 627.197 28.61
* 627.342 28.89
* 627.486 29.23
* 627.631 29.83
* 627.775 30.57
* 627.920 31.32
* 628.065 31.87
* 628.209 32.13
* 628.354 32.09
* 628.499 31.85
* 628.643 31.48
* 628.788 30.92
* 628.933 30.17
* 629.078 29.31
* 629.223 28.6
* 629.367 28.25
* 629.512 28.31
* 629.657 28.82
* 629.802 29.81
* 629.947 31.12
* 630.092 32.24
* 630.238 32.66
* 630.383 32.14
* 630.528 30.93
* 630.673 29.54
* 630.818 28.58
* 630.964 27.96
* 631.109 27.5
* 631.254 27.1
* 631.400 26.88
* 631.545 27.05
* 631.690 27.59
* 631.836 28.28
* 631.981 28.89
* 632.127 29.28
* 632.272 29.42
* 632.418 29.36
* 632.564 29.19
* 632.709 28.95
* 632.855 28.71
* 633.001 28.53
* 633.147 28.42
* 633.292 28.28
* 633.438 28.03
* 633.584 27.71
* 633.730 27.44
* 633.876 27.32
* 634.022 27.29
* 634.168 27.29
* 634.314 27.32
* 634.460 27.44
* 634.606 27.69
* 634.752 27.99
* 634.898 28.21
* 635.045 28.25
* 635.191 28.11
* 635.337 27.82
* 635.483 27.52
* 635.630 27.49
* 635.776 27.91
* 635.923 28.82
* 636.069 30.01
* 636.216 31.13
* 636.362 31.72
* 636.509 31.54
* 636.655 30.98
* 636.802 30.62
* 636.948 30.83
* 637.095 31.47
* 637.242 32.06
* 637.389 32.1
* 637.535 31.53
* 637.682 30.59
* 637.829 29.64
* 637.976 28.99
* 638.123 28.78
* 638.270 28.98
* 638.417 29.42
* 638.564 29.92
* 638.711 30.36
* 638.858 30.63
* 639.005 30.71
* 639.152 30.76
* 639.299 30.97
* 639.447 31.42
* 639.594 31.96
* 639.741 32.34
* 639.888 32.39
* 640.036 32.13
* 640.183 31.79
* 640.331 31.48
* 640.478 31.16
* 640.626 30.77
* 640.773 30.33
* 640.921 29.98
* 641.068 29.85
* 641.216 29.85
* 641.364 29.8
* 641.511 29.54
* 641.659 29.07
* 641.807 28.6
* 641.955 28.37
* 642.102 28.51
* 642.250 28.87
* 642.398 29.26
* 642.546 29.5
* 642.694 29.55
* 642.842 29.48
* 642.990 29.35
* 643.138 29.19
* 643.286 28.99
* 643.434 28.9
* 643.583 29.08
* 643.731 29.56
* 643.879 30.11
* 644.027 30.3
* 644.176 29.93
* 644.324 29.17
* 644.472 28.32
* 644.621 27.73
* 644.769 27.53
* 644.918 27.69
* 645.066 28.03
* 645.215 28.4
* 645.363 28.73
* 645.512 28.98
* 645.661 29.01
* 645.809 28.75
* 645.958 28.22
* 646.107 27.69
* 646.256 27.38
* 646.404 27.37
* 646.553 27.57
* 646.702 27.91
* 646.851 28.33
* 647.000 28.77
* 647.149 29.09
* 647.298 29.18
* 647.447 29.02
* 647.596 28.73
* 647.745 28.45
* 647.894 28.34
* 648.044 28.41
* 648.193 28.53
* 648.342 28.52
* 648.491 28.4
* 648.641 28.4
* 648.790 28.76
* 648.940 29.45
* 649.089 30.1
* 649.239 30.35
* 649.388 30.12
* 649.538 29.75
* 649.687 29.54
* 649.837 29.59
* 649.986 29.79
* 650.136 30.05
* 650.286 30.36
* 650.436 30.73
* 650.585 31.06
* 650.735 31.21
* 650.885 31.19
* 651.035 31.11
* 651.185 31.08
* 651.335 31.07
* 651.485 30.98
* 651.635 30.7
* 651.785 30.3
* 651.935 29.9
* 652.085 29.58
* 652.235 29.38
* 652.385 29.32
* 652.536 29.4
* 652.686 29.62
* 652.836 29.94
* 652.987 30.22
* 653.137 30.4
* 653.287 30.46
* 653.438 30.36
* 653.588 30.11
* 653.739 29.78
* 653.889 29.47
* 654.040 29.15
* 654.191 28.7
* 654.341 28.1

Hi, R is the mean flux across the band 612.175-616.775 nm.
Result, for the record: 29.1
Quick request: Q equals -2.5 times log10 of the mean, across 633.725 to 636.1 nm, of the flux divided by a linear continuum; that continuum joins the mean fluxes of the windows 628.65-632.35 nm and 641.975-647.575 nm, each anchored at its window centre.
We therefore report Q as 0.05 mag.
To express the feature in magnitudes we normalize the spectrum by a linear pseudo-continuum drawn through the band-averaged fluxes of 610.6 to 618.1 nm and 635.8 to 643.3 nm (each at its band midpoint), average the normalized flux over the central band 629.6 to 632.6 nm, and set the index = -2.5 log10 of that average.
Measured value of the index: 0.03 mag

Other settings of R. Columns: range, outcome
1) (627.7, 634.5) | 29.2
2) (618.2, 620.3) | 30.6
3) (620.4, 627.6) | 28.5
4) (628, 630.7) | 30.7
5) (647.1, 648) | 28.8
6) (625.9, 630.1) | 29.7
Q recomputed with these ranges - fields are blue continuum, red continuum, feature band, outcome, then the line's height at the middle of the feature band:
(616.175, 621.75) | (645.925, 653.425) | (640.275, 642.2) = -0.01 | 29.6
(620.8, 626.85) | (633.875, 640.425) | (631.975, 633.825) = 0.03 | 29.4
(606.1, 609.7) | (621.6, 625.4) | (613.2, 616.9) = -0.01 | 29.1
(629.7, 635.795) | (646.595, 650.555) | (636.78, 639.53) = -0.06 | 28.8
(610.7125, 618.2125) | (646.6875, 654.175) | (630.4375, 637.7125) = 0.02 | 29.5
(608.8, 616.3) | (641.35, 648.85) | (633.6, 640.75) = -0.04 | 28.8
